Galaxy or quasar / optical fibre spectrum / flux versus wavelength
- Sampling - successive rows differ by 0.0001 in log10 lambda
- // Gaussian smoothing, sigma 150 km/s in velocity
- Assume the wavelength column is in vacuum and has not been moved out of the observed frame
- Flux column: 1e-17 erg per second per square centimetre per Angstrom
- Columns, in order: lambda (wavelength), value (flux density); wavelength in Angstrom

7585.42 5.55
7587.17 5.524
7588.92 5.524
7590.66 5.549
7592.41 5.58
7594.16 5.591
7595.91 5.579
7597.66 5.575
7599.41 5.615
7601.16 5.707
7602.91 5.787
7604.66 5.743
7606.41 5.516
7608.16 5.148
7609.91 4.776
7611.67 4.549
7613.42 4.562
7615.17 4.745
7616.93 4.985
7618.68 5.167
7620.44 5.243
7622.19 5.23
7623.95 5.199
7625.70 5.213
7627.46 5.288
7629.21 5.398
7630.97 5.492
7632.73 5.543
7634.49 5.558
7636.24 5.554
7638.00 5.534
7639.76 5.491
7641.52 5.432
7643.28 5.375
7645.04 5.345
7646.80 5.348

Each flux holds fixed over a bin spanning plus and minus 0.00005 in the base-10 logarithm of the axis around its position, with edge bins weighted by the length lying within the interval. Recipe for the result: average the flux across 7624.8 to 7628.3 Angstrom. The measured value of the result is 5.25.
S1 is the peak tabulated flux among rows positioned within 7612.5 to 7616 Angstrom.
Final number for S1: 4.745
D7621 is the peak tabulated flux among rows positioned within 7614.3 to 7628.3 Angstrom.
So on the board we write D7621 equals 5.288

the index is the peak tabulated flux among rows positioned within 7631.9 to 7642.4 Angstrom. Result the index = 5.558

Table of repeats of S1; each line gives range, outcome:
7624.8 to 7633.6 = 5.543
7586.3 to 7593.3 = 5.58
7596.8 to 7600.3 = 5.615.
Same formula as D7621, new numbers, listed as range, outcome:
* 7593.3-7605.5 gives 5.787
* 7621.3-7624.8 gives 5.23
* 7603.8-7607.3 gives 5.743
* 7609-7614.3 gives 4.776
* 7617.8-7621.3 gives 5.243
